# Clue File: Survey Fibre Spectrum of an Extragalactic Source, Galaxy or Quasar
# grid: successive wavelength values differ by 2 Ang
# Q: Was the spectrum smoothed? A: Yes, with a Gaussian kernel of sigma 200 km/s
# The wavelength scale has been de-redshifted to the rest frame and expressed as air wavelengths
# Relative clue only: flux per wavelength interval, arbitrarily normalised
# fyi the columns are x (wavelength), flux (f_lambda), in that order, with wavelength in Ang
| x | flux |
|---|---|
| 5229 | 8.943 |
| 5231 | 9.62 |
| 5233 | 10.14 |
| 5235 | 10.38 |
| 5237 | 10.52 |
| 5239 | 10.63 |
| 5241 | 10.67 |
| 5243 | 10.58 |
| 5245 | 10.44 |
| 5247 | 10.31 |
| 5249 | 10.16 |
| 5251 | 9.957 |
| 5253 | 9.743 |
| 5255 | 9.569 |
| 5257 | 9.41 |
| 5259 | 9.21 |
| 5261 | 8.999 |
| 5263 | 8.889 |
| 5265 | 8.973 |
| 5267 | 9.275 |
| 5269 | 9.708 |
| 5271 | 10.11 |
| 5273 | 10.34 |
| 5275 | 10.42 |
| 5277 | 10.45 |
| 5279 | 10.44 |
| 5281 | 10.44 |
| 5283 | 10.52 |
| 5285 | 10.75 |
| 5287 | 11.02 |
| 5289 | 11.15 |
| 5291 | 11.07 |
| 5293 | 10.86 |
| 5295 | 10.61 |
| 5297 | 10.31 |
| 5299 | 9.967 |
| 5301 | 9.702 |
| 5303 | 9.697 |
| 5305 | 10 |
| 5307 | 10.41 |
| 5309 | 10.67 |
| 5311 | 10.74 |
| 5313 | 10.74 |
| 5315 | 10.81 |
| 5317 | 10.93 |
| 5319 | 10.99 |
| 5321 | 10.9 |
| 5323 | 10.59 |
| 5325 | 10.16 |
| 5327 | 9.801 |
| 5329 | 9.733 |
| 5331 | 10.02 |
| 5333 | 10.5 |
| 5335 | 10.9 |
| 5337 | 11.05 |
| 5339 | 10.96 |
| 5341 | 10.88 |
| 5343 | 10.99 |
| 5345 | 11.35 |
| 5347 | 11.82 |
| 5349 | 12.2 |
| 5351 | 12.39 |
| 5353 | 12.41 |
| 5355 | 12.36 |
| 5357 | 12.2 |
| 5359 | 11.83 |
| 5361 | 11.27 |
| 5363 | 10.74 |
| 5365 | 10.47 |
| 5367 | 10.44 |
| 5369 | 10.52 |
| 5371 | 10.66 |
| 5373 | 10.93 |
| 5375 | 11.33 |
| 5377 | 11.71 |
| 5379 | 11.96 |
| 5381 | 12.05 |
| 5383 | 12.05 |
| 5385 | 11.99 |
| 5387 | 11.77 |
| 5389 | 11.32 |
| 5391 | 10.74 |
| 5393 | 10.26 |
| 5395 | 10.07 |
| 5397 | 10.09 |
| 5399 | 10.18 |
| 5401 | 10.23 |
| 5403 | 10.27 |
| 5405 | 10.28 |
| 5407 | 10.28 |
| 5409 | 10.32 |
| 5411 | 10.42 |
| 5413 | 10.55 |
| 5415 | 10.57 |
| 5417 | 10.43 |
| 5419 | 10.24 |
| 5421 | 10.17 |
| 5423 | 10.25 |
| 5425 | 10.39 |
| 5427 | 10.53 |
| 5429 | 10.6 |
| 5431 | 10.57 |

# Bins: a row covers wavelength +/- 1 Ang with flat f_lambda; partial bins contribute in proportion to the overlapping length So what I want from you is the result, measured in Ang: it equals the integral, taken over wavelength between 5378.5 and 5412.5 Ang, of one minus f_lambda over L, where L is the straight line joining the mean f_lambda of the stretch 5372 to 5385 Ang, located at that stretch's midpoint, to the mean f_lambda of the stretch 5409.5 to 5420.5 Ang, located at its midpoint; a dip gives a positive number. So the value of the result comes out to 0.9 Ang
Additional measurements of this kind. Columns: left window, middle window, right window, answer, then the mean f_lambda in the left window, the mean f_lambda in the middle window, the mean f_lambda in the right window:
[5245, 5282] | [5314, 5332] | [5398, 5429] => -0.7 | 9.82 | 10.4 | 10.3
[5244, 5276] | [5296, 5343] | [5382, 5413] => -1.5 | 9.72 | 10.5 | 10.7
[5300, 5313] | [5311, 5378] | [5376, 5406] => -2.9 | 10.2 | 11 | 11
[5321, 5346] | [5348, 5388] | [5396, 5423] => -4.2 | 10.6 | 11.6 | 10.3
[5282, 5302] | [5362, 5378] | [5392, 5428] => -0.7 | 10.6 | 10.9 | 10.3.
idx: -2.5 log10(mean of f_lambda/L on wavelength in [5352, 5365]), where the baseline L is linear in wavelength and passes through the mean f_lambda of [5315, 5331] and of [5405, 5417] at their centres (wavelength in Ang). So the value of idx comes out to -0.125 mag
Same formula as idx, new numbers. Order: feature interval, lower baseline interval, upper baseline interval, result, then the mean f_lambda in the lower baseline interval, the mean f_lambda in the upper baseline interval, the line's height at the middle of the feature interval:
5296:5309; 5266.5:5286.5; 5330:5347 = 0.05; 10.3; 10.9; 10.5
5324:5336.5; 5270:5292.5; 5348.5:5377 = 0.09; 10.6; 11.4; 11.1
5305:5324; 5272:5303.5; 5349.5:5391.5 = 0.01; 10.5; 11.5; 10.8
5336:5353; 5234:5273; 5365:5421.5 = -0.10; 9.88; 10.8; 10.5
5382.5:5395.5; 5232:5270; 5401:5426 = -0.09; 9.87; 10.3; 10.3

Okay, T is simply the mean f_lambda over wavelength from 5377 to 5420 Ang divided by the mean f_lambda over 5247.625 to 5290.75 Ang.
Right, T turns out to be 1.08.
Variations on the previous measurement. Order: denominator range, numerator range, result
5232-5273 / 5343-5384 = 1.16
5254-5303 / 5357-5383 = 1.11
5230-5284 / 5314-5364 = 1.11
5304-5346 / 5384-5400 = 1.02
